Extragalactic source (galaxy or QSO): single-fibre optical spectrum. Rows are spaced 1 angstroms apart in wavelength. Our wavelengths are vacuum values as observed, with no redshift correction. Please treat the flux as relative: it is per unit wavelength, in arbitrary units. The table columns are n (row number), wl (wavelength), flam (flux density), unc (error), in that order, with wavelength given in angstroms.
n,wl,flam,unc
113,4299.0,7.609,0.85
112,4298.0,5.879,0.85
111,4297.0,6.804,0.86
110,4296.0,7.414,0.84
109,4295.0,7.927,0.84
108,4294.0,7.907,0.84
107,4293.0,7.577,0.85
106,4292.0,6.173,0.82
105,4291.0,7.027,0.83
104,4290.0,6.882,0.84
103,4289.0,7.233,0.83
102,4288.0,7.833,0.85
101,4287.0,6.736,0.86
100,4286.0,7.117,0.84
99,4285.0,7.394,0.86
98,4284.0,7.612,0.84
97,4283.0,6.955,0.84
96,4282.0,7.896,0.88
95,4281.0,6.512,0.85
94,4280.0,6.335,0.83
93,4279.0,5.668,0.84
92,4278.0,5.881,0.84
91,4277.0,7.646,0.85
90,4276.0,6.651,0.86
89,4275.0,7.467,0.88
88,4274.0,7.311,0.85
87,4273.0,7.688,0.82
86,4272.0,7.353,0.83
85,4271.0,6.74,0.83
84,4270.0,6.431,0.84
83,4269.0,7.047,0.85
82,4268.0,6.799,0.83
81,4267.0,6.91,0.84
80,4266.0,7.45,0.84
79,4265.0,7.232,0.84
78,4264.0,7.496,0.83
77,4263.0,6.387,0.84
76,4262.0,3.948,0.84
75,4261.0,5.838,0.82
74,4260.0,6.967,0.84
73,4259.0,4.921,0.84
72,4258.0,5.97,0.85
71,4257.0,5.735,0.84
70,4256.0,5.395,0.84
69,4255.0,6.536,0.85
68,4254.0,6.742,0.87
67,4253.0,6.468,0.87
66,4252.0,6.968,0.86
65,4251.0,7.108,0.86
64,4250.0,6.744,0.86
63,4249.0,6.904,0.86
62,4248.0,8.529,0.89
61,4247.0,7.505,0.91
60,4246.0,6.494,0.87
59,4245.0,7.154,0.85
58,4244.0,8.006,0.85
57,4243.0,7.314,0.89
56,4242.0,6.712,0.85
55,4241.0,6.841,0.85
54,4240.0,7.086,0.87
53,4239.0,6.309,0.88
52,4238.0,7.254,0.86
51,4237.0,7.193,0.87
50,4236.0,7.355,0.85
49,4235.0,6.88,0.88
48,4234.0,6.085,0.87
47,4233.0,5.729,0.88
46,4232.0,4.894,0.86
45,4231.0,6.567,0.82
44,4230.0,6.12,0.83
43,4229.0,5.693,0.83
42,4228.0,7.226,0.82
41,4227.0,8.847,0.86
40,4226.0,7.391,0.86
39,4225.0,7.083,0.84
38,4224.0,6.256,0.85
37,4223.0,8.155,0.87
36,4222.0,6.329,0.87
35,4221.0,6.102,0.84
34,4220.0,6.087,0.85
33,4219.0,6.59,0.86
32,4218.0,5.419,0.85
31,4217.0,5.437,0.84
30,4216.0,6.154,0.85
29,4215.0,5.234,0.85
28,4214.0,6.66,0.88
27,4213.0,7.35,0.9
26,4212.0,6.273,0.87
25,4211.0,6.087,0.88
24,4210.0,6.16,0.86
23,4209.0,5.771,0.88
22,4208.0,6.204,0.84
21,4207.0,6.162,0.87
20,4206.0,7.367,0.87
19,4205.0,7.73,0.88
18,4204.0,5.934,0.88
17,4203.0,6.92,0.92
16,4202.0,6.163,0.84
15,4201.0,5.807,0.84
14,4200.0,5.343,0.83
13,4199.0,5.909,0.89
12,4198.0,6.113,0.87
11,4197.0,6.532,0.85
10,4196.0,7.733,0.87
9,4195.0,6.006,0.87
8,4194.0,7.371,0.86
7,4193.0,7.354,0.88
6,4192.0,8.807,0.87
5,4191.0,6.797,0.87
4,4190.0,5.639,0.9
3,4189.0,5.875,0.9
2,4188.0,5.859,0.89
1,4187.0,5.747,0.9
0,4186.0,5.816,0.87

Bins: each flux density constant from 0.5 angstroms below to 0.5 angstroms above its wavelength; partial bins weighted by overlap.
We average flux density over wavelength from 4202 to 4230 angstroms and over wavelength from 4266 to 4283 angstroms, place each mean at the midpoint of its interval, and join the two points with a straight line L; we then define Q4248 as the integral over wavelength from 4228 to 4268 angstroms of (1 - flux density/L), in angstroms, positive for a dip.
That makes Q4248 0.8 angstroms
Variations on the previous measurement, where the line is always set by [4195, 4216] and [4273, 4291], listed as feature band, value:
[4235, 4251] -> -1.1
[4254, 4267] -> 1.2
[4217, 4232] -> -0.2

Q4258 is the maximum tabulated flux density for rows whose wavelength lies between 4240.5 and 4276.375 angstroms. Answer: 8.529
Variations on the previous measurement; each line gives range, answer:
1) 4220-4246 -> 8.847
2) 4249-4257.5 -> 7.108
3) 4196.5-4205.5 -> 7.73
